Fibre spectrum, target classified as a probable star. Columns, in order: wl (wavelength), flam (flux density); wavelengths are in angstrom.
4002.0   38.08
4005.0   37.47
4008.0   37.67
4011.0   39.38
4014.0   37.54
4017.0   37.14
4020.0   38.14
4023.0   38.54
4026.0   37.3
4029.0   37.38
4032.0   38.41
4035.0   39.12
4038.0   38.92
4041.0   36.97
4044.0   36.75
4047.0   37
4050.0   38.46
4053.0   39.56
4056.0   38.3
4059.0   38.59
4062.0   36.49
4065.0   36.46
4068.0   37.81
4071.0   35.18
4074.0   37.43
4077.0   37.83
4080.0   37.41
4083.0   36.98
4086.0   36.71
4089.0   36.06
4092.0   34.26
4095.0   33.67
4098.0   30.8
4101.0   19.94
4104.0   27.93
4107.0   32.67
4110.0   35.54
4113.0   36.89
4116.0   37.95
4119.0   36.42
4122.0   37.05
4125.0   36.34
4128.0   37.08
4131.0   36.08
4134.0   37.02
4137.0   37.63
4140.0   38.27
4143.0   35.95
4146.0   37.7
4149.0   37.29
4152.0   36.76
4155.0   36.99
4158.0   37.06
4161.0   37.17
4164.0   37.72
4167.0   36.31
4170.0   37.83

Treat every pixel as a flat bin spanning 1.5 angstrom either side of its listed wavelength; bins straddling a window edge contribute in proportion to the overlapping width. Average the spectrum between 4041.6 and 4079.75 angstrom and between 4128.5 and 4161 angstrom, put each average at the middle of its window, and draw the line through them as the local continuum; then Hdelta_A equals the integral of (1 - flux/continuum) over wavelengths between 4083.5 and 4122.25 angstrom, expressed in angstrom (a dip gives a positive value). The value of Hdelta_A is 3.9 angstrom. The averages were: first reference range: 37.5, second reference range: 37.1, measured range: 33.5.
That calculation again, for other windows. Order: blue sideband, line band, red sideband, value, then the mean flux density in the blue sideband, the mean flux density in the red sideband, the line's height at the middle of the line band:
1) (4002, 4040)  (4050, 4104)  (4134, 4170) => 3.3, 38.1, 37.2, 37.7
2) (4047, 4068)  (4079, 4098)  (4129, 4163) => 1.1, 37.9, 37.1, 37.6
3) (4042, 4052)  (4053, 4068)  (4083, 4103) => -0.7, 37.5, 32.2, 35.9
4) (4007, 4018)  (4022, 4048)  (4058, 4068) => -0.1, 38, 37.2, 37.6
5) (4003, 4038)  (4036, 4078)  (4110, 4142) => 0.1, 38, 37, 37.7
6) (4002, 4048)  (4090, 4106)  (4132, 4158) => 3.3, 37.9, 37.2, 37.4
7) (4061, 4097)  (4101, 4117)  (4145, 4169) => 1.7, 36.3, 37.1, 36.6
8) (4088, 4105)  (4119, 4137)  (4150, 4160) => -1.5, 30.4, 37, 33.9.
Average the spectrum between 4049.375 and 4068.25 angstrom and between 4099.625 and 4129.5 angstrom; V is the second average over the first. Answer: 0.89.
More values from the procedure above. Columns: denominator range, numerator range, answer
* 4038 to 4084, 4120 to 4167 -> 0.99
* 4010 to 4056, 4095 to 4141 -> 0.91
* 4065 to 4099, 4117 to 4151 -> 1.03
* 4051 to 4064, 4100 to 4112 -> 0.78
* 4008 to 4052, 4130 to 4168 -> 0.98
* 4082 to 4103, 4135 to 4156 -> 1.15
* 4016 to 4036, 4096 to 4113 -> 0.79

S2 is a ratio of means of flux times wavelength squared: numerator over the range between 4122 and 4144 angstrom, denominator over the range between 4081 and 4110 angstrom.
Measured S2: 1.16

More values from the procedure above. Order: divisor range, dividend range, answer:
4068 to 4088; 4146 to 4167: 1.04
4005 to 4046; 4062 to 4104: 0.94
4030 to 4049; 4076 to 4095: 0.98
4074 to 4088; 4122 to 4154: 1.02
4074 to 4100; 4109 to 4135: 1.06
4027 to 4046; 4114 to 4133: 1.01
